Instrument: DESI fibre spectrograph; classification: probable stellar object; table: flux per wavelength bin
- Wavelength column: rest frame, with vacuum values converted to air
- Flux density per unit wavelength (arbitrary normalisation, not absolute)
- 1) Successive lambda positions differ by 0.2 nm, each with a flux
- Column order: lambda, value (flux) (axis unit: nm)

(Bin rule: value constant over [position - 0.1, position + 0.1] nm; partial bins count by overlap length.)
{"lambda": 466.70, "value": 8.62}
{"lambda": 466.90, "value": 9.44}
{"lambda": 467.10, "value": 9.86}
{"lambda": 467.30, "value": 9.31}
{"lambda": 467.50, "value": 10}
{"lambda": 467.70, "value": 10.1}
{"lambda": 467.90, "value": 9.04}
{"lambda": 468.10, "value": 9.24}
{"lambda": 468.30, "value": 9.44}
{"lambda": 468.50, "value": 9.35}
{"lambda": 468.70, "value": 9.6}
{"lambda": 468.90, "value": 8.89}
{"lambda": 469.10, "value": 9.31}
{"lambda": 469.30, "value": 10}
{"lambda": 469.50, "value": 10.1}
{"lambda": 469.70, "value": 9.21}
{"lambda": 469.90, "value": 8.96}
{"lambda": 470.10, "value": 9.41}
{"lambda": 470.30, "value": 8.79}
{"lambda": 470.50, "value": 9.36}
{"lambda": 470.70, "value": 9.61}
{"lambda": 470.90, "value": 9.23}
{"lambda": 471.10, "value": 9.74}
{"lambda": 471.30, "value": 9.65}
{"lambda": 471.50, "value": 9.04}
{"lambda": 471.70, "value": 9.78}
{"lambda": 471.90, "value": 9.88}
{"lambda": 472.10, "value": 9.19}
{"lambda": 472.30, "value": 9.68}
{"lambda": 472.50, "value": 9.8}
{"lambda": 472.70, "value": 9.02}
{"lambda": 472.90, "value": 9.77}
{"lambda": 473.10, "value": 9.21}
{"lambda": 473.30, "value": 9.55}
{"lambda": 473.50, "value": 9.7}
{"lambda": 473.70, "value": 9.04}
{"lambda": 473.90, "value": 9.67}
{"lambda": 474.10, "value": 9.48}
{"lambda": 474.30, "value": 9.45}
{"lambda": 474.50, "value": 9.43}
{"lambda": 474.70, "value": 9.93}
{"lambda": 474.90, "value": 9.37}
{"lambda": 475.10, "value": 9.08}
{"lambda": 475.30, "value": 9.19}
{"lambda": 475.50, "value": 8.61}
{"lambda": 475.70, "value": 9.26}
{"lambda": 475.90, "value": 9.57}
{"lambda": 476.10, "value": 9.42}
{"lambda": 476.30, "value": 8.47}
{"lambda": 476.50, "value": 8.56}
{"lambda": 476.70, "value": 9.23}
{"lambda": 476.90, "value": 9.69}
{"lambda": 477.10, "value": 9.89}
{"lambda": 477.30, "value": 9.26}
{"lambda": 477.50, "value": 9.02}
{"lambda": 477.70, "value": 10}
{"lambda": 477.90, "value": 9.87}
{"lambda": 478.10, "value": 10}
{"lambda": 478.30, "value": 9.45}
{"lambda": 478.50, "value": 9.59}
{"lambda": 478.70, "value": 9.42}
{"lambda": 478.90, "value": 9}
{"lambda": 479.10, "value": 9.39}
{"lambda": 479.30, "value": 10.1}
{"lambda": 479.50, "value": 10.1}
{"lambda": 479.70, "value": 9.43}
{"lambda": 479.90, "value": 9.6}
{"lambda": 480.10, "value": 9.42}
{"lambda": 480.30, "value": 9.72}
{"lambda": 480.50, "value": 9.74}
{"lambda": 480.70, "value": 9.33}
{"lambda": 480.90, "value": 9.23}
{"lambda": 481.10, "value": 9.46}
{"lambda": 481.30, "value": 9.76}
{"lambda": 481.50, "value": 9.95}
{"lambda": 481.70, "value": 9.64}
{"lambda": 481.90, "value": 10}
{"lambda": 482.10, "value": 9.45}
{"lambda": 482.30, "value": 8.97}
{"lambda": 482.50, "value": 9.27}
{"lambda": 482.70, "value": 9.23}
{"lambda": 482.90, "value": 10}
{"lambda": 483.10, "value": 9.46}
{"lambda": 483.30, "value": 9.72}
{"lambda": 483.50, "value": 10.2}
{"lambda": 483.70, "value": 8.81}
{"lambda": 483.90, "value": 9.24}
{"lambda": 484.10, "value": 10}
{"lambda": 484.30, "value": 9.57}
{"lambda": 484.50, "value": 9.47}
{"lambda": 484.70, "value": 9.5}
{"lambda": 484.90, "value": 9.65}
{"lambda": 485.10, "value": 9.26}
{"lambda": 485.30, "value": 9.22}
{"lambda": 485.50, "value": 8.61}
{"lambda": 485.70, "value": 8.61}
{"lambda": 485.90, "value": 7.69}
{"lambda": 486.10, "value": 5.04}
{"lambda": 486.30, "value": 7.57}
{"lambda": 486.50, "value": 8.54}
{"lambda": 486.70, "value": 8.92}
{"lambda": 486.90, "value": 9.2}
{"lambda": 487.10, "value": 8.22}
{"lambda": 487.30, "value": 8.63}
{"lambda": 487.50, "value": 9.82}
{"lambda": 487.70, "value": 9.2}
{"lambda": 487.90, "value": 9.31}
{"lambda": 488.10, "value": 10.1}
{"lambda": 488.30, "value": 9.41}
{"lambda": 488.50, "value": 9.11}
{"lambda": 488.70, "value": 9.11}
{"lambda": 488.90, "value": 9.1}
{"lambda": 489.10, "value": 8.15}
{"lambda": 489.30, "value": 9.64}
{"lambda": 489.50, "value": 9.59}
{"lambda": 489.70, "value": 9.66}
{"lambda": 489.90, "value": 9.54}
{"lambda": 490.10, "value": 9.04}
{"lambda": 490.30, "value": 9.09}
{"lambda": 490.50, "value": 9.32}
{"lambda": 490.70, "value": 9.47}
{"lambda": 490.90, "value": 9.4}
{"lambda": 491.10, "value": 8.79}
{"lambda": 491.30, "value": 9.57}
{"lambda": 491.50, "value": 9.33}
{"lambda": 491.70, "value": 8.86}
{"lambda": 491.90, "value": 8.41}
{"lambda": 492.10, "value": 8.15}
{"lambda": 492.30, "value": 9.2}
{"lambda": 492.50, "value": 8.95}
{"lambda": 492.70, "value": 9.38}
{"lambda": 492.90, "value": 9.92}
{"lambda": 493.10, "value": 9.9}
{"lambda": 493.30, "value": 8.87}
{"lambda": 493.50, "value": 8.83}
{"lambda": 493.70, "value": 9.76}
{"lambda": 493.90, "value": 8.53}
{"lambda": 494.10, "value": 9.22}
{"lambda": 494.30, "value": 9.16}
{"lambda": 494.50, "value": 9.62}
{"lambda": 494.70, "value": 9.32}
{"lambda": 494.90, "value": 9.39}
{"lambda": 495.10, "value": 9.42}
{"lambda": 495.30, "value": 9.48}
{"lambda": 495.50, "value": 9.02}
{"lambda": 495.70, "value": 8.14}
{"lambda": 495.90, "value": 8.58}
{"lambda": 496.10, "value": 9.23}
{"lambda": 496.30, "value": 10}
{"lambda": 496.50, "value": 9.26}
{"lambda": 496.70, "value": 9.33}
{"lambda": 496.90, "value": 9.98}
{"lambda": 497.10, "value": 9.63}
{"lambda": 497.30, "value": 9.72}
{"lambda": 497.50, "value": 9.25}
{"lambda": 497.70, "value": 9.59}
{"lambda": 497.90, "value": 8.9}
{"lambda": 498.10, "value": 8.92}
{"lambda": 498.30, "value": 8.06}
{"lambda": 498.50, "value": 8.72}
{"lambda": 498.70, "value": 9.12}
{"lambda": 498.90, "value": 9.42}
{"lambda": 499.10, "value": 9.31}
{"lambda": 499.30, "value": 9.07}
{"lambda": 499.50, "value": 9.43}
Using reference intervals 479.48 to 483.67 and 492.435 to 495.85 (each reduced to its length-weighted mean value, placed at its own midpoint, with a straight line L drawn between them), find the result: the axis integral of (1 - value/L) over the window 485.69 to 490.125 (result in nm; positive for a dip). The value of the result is 0.265 nm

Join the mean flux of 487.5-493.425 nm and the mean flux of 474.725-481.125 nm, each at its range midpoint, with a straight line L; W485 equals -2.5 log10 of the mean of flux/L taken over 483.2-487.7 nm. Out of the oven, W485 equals 0.050 mag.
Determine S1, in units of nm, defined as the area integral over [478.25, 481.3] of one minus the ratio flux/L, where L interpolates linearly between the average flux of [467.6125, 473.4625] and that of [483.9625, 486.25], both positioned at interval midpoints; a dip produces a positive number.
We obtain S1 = -0.178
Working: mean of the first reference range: 9.45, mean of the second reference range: 8.76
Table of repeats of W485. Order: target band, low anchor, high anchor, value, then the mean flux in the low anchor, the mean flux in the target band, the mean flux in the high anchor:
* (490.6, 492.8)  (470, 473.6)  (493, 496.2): 0.018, 9.47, 9.05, 9.15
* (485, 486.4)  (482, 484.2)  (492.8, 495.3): 0.181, 9.49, 8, 9.33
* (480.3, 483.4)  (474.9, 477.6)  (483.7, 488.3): -0.063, 9.18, 9.55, 8.89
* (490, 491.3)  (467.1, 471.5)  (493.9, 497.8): 0.015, 9.45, 9.21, 9.31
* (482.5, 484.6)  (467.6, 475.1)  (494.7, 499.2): -0.025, 9.45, 9.56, 9.21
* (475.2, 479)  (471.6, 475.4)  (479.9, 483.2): 0.019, 9.49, 9.34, 9.54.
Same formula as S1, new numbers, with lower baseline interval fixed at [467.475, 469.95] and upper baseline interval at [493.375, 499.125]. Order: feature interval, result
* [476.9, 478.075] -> -0.032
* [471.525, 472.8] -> -0.012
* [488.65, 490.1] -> 0.004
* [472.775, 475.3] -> -0.010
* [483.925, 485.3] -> -0.032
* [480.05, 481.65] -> -0.039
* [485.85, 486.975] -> 0.181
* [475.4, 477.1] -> 0.046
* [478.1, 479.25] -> -0.010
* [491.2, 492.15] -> 0.035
